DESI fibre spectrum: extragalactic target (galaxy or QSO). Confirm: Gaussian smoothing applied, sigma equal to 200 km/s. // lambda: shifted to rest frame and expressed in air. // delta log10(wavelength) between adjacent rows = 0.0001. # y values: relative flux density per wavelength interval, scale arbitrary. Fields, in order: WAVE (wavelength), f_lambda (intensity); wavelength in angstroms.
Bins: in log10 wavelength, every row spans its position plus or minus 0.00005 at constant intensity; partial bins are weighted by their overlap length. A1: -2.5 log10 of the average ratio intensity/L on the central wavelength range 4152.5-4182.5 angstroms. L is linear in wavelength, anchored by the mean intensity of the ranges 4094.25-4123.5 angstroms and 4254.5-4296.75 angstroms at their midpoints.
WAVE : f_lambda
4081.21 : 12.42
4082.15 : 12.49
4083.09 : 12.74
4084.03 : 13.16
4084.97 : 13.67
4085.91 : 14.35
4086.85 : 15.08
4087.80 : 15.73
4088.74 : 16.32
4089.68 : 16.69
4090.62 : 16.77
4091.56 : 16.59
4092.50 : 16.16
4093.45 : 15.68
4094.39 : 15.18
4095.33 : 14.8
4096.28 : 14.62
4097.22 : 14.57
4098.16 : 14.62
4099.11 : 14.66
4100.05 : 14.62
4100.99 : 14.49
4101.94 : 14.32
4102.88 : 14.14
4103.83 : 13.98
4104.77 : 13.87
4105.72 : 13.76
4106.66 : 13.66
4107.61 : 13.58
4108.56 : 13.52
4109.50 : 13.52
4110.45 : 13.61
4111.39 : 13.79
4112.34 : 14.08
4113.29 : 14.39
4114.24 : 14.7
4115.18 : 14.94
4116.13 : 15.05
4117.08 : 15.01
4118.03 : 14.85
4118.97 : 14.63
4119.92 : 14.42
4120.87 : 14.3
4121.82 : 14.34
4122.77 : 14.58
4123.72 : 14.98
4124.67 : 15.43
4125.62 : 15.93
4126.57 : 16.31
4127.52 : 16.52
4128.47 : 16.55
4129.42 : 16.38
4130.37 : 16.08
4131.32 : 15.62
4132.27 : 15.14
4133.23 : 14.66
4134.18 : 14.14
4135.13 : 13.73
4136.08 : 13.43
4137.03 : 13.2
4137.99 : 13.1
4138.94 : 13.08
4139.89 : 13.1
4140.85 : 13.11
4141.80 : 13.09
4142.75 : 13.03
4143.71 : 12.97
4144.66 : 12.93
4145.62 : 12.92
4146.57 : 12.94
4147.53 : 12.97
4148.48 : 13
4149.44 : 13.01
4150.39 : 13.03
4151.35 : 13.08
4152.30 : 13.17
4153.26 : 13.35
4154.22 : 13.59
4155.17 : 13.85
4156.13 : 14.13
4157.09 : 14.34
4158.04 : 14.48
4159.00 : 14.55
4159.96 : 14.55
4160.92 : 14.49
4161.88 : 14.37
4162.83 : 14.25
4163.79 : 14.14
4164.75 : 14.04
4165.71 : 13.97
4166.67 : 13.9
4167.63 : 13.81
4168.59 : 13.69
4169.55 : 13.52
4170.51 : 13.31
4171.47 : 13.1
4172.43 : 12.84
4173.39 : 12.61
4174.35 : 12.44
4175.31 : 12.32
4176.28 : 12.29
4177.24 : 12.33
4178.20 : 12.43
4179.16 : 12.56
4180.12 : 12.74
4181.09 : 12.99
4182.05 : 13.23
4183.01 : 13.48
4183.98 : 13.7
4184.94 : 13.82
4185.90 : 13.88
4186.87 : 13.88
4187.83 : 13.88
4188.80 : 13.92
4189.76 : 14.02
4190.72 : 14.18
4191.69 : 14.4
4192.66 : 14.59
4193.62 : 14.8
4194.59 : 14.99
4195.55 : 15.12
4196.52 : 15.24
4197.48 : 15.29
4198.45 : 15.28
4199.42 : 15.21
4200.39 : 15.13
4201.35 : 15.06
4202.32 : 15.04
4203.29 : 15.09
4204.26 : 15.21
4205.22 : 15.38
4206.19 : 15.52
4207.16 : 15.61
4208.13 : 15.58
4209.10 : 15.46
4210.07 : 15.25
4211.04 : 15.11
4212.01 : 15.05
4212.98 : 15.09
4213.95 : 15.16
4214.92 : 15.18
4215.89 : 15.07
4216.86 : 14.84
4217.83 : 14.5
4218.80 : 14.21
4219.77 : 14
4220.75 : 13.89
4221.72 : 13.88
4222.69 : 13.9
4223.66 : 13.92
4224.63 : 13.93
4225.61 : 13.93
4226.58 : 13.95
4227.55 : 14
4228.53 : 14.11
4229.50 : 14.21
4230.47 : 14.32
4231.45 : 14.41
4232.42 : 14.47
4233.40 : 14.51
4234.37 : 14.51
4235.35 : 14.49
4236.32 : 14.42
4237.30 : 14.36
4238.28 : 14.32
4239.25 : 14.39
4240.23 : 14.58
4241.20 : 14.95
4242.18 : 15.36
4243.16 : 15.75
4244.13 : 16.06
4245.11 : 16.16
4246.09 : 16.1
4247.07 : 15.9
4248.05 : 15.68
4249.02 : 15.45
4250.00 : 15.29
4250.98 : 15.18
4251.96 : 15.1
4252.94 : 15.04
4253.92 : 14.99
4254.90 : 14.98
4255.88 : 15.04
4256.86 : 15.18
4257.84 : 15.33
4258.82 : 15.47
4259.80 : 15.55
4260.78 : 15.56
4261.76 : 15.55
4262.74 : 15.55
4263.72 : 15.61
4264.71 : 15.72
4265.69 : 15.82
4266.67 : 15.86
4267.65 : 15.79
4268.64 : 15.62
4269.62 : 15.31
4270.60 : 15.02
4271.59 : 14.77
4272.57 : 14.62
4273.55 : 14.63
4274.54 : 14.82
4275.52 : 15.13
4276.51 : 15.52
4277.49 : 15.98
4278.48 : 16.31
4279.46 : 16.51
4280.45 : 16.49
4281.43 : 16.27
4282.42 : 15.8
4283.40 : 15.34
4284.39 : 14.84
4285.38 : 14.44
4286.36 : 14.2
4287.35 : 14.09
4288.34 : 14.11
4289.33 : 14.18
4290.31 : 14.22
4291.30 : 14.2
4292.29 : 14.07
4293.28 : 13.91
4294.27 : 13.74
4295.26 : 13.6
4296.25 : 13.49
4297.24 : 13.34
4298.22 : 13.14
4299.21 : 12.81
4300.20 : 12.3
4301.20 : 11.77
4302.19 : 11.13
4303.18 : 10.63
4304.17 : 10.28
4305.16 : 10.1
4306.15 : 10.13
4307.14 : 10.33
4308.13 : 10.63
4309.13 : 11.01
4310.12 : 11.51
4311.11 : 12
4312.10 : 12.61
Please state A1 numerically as 0.09 mag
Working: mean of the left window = 14.3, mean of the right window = 15.1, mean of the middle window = 13.5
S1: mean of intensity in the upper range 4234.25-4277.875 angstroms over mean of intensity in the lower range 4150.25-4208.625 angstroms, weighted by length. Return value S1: 1.09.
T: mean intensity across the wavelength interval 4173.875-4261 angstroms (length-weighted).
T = 14.6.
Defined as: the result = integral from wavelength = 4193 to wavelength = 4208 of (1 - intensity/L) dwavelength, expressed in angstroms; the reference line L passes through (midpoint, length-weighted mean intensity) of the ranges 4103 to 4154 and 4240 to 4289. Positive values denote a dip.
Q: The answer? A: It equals -0.4 angstroms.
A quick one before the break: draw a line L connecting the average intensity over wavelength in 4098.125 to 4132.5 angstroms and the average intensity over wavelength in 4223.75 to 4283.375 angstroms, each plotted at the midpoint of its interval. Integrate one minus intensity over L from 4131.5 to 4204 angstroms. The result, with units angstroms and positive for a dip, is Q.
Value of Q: 5.5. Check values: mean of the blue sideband 14.7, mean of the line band 13.8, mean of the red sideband 15.2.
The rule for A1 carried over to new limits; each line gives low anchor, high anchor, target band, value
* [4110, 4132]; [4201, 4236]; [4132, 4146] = 0.12 mag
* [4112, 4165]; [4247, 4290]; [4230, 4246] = 0.01 mag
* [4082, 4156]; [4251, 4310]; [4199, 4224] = -0.05 mag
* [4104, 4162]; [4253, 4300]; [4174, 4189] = 0.10 mag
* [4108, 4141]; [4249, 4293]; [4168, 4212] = 0.05 mag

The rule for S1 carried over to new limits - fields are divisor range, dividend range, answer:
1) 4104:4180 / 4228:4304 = 1.06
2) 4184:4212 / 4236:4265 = 1.03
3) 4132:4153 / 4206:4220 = 1.13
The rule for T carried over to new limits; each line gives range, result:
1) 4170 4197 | 13.5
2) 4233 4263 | 15.2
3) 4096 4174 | 14.1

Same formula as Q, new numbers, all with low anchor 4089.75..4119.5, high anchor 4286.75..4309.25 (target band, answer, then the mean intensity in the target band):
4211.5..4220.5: -0.9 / 14.8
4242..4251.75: -2.0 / 15.7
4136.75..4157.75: 1.4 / 13.2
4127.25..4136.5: -0.6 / 15.2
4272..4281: -2.0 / 15.6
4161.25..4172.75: 0.1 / 13.8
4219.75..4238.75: -1.3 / 14.2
